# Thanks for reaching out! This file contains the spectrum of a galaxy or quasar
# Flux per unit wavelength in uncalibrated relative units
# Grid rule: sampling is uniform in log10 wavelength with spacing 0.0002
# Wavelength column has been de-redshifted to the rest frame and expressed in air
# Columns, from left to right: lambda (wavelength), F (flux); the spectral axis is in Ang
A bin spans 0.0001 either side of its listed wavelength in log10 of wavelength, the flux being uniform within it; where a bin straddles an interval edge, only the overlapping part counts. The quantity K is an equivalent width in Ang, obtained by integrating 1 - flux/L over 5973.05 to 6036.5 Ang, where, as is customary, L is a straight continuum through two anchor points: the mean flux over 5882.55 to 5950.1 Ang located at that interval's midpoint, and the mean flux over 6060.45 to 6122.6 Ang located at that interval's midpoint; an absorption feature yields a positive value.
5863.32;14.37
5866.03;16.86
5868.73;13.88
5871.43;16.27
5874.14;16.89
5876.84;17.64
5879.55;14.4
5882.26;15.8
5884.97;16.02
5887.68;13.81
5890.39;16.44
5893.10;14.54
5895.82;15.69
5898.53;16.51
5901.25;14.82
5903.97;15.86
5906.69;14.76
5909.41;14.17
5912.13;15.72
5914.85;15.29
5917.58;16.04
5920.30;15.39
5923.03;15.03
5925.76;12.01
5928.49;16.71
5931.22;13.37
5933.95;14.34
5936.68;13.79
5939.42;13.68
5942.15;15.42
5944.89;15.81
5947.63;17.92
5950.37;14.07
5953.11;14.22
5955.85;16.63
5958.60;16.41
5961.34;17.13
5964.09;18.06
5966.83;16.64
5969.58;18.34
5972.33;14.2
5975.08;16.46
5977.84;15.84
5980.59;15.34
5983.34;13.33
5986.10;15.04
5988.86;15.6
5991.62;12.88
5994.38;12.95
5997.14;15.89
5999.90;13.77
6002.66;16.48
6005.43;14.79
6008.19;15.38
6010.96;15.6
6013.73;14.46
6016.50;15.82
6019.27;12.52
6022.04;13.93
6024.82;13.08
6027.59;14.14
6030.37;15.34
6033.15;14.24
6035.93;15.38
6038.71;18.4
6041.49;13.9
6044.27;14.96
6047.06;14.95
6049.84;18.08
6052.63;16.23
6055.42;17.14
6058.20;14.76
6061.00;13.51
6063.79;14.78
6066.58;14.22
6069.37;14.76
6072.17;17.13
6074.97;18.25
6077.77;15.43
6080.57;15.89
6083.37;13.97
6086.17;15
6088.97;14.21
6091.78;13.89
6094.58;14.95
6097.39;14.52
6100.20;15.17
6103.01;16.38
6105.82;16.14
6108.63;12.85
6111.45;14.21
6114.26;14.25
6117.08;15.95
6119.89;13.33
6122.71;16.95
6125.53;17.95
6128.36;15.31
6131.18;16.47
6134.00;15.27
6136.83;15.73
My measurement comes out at 1.6 Ang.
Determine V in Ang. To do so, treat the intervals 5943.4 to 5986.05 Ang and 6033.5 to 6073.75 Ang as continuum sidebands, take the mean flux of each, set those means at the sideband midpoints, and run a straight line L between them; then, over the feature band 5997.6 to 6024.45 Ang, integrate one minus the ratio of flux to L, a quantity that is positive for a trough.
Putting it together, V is 1.8 Ang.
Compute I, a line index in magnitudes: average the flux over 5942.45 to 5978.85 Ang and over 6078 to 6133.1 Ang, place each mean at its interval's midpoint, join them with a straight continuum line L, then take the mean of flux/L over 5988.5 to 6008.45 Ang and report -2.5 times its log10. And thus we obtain 0.09 mag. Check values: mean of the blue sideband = 16.3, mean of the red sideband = 15.1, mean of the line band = 14.6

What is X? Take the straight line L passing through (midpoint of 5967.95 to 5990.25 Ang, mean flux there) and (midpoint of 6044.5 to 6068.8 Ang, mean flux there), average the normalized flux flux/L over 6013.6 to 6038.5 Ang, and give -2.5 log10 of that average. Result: 0.07 mag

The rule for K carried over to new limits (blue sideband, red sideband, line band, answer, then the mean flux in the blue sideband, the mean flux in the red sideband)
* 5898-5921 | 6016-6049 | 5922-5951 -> 0.9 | 15.4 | 14.7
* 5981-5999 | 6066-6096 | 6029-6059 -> -1.8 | 14.3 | 15.3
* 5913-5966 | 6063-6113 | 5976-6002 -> 1.1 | 15.4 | 15.1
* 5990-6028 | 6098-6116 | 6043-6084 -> -2.8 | 14.4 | 14.8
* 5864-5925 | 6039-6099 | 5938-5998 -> -0.5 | 15.5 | 15.3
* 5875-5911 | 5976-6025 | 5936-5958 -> -0.3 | 15.4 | 14.6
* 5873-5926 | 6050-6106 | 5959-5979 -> -1.7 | 15.4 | 15.4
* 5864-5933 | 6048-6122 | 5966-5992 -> -0.3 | 15.3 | 15.2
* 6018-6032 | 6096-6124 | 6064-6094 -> -1.4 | 13.8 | 15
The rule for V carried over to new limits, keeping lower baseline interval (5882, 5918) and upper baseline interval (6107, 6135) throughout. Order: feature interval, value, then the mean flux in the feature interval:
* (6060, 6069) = 0.6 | 14.3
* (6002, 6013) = -0.1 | 15.4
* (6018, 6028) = 1.3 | 13.4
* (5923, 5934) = 0.8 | 14.2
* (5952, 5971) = -1.8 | 16.8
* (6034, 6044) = -0.3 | 15.7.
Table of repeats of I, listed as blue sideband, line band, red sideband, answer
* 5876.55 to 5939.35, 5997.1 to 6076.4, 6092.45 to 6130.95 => -0.004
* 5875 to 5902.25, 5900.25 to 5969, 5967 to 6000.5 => -0.003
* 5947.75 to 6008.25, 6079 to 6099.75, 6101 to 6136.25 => 0.056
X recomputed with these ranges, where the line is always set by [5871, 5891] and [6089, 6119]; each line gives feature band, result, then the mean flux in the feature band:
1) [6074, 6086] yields -0.06 mag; 15.7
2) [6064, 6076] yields -0.07 mag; 15.9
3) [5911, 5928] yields 0.05 mag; 15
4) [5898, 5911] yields 0.04 mag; 15.1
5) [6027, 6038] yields 0.01 mag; 15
